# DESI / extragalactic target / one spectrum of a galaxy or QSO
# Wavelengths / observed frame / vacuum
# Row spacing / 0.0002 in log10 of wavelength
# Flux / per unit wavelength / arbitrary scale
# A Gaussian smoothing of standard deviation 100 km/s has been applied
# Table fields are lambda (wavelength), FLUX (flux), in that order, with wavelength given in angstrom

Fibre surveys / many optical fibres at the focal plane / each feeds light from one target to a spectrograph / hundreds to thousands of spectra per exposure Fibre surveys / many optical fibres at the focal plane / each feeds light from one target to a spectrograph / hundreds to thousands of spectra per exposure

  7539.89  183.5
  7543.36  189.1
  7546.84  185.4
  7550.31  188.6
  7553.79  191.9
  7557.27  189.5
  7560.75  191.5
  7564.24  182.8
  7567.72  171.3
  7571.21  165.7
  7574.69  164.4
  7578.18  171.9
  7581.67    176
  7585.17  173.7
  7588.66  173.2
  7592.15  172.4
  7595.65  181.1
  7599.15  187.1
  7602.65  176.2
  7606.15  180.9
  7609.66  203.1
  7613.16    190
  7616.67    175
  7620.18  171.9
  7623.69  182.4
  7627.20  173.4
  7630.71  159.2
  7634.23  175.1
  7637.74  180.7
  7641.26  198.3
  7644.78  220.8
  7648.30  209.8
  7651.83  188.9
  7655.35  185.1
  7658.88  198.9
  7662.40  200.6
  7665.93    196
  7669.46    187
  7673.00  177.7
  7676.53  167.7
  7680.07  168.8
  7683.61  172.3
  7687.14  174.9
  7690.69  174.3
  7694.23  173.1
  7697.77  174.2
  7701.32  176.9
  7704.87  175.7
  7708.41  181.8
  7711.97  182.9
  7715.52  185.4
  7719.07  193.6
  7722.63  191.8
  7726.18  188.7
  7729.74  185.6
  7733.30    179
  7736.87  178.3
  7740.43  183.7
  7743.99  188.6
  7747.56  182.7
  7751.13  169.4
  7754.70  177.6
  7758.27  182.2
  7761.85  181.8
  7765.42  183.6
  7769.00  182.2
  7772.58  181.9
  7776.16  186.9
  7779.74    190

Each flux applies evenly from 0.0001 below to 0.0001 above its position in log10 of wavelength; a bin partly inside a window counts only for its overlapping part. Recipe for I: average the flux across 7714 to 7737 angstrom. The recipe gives 187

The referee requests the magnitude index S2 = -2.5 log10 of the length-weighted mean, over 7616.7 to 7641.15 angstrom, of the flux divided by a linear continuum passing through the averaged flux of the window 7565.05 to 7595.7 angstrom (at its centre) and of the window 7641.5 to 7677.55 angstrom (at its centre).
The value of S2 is 0.060 mag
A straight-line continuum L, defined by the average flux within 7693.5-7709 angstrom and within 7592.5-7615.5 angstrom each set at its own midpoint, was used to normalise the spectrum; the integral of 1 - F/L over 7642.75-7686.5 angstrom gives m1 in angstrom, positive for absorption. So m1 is -2.3 angstrom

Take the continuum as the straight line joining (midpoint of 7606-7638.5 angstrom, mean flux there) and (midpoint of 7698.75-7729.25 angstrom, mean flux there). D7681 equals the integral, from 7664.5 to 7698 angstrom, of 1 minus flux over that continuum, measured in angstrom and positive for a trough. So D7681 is 1.1 angstrom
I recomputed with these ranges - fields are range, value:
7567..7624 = 177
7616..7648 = 183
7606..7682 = 186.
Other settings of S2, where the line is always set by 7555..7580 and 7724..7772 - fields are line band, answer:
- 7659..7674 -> -0.07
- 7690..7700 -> 0.04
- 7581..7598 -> 0.01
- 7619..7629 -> 0.01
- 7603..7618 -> -0.05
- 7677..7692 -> 0.05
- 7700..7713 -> 0.01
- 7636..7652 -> -0.12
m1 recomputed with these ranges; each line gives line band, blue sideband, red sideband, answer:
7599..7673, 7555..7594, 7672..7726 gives -4.3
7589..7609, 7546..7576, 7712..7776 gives 0.2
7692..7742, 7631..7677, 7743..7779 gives 0.9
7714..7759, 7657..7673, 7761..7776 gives 0.6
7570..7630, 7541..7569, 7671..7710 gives 1.7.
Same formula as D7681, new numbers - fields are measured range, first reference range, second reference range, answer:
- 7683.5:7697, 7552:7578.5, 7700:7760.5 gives 0.59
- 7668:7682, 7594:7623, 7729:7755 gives 0.53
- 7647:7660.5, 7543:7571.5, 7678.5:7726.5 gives -1.04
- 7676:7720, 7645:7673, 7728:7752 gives 2.71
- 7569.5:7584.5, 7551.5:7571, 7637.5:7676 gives 1.28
